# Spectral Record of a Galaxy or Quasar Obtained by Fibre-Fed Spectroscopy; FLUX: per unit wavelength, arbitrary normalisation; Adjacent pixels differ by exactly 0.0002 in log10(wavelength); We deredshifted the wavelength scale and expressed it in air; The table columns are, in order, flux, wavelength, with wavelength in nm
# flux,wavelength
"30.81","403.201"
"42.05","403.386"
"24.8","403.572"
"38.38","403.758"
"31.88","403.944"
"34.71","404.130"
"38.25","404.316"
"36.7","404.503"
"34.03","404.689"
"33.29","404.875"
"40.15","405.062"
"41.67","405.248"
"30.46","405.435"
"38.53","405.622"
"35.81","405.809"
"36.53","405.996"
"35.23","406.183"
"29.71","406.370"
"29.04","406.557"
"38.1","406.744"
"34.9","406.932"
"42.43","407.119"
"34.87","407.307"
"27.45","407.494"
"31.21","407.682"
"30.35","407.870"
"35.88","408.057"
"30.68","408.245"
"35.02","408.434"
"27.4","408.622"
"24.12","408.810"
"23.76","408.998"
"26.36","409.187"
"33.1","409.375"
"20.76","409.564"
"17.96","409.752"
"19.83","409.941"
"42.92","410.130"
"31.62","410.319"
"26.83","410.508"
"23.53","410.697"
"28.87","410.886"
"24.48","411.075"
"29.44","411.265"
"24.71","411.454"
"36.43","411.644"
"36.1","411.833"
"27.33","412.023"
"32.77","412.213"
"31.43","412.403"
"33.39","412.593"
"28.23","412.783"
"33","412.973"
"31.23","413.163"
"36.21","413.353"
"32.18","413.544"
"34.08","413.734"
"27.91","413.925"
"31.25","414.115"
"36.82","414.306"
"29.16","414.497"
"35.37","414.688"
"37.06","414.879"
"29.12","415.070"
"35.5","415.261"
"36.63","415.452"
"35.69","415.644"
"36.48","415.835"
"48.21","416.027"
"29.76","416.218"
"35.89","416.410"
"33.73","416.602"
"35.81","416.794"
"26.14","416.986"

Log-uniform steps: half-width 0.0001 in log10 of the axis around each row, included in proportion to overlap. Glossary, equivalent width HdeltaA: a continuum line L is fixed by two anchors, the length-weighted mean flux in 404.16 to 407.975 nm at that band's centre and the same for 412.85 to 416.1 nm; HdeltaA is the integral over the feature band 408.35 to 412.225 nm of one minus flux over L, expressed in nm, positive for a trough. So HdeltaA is 0.725 nm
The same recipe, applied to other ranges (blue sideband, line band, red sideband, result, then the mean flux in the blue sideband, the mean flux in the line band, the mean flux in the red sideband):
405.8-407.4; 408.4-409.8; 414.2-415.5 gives 0.36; 35.1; 26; 34.1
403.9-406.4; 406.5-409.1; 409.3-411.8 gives 0.01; 35.7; 31.8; 27.9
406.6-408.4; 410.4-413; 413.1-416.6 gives 0.34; 33.9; 29.7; 34.4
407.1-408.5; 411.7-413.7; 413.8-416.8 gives 0.10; 33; 32.3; 34.6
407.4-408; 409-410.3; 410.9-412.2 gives 0.13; 30.1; 26.9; 29.9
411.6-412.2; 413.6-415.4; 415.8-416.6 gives 0.13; 33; 33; 37.2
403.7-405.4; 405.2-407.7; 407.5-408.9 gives -0.11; 36.3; 34.7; 30.5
